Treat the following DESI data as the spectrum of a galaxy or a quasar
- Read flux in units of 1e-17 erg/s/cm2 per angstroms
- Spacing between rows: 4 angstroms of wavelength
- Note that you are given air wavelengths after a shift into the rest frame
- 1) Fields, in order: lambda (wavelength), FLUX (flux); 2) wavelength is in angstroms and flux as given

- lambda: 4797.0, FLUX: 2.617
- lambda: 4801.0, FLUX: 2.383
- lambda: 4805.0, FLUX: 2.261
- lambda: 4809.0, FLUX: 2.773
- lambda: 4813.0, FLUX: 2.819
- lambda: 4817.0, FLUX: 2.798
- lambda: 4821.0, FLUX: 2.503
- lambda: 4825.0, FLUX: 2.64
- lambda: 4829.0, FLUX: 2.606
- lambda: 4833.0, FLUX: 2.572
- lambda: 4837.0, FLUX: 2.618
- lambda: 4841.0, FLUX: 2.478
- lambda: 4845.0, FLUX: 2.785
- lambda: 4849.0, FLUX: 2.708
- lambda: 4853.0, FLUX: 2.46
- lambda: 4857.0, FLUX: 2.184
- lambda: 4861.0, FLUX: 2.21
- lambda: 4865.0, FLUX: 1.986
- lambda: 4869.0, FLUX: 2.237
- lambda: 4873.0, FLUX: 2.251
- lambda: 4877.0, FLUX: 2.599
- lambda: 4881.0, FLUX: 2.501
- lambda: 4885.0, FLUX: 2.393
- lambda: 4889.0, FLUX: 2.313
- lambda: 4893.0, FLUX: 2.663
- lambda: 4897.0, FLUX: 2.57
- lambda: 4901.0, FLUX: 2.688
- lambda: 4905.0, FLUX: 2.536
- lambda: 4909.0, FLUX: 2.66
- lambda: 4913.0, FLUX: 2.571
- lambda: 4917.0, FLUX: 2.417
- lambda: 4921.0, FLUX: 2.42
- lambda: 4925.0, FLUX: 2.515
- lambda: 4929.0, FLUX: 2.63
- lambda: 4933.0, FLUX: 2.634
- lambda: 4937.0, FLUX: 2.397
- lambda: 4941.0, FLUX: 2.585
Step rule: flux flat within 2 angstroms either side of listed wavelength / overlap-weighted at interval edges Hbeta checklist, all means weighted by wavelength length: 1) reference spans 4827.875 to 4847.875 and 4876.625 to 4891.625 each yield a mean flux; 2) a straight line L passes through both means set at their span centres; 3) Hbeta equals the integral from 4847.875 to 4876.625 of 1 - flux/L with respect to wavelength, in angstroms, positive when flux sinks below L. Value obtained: 2.63 angstroms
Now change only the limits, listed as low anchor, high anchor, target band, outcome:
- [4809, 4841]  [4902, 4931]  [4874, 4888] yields 0.6 angstroms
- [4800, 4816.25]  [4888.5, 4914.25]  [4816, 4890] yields 3.6 angstroms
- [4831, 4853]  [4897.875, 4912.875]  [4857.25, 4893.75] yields 4.0 angstroms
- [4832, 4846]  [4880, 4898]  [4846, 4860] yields 0.6 angstroms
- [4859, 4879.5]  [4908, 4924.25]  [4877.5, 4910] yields -2.0 angstroms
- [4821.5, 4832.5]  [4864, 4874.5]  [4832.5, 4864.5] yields -1.2 angstroms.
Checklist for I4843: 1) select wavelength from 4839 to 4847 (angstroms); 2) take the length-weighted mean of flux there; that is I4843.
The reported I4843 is 2.63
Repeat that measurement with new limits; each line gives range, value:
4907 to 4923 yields 2.52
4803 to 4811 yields 2.52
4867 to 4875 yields 2.24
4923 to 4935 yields 2.59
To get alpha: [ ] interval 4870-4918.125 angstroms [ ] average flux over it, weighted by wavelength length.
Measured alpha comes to 2.51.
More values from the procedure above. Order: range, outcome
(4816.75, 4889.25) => 2.46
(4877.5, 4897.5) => 2.49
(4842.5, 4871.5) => 2.37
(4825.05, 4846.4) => 2.61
